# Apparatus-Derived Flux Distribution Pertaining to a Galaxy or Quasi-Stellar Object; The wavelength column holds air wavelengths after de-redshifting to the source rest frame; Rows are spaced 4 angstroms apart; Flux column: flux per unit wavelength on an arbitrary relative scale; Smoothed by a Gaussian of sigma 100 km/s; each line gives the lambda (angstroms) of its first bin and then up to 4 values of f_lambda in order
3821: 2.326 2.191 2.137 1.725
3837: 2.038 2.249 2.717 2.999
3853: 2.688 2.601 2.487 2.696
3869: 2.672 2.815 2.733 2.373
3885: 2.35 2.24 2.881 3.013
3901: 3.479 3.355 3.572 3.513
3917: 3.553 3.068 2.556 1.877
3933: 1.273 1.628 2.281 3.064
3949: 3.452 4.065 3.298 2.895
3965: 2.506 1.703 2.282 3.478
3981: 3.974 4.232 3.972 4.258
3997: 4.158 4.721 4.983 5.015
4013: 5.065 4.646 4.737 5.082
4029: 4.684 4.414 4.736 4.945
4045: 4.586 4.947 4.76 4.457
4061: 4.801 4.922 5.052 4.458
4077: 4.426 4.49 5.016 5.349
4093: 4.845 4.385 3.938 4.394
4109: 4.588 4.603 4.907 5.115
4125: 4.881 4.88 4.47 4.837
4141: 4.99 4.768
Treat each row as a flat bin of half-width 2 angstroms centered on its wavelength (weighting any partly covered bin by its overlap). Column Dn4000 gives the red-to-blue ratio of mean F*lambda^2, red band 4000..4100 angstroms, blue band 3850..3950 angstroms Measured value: 1.89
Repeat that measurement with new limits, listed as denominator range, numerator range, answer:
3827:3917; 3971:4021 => 1.67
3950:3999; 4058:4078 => 1.46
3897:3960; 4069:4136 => 1.74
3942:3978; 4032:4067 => 1.69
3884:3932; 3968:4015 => 1.44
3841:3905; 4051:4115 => 1.90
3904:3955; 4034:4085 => 1.76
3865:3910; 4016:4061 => 1.80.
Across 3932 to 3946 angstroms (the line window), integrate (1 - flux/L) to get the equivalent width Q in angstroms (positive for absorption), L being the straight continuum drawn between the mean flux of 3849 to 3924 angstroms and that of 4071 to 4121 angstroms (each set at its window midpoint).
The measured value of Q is 5.4 angstroms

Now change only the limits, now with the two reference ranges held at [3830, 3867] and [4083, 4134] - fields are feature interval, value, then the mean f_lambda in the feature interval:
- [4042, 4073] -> -3.6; 4.77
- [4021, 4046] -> -4.2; 4.75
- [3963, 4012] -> -1.4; 3.8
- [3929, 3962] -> 6.3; 2.69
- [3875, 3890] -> 1.7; 2.44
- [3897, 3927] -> -2.7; 3.28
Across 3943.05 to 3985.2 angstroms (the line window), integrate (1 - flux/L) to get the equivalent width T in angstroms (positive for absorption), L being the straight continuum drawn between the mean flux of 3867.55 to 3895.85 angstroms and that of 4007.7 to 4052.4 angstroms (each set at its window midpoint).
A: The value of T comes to 7.5 angstroms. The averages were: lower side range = 2.59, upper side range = 4.8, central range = 3.13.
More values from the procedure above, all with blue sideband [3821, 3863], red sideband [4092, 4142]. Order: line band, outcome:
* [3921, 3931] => 2.23 angstroms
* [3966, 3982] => 3.31 angstroms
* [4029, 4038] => -1.37 angstroms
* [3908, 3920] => -2.12 angstroms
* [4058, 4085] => -2.63 angstroms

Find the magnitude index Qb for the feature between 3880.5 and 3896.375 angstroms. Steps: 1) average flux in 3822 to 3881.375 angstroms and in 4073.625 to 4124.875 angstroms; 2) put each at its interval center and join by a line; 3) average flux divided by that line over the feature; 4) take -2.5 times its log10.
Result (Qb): 0.12 mag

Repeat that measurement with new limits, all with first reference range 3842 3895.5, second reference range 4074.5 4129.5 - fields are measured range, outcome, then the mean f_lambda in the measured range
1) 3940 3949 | 0.15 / 2.89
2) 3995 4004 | -0.19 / 4.5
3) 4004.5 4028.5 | -0.24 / 4.9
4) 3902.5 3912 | -0.17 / 3.47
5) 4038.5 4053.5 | -0.15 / 4.81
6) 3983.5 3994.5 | -0.13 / 4.15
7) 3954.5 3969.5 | 0.25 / 2.74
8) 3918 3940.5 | 0.41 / 2.16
